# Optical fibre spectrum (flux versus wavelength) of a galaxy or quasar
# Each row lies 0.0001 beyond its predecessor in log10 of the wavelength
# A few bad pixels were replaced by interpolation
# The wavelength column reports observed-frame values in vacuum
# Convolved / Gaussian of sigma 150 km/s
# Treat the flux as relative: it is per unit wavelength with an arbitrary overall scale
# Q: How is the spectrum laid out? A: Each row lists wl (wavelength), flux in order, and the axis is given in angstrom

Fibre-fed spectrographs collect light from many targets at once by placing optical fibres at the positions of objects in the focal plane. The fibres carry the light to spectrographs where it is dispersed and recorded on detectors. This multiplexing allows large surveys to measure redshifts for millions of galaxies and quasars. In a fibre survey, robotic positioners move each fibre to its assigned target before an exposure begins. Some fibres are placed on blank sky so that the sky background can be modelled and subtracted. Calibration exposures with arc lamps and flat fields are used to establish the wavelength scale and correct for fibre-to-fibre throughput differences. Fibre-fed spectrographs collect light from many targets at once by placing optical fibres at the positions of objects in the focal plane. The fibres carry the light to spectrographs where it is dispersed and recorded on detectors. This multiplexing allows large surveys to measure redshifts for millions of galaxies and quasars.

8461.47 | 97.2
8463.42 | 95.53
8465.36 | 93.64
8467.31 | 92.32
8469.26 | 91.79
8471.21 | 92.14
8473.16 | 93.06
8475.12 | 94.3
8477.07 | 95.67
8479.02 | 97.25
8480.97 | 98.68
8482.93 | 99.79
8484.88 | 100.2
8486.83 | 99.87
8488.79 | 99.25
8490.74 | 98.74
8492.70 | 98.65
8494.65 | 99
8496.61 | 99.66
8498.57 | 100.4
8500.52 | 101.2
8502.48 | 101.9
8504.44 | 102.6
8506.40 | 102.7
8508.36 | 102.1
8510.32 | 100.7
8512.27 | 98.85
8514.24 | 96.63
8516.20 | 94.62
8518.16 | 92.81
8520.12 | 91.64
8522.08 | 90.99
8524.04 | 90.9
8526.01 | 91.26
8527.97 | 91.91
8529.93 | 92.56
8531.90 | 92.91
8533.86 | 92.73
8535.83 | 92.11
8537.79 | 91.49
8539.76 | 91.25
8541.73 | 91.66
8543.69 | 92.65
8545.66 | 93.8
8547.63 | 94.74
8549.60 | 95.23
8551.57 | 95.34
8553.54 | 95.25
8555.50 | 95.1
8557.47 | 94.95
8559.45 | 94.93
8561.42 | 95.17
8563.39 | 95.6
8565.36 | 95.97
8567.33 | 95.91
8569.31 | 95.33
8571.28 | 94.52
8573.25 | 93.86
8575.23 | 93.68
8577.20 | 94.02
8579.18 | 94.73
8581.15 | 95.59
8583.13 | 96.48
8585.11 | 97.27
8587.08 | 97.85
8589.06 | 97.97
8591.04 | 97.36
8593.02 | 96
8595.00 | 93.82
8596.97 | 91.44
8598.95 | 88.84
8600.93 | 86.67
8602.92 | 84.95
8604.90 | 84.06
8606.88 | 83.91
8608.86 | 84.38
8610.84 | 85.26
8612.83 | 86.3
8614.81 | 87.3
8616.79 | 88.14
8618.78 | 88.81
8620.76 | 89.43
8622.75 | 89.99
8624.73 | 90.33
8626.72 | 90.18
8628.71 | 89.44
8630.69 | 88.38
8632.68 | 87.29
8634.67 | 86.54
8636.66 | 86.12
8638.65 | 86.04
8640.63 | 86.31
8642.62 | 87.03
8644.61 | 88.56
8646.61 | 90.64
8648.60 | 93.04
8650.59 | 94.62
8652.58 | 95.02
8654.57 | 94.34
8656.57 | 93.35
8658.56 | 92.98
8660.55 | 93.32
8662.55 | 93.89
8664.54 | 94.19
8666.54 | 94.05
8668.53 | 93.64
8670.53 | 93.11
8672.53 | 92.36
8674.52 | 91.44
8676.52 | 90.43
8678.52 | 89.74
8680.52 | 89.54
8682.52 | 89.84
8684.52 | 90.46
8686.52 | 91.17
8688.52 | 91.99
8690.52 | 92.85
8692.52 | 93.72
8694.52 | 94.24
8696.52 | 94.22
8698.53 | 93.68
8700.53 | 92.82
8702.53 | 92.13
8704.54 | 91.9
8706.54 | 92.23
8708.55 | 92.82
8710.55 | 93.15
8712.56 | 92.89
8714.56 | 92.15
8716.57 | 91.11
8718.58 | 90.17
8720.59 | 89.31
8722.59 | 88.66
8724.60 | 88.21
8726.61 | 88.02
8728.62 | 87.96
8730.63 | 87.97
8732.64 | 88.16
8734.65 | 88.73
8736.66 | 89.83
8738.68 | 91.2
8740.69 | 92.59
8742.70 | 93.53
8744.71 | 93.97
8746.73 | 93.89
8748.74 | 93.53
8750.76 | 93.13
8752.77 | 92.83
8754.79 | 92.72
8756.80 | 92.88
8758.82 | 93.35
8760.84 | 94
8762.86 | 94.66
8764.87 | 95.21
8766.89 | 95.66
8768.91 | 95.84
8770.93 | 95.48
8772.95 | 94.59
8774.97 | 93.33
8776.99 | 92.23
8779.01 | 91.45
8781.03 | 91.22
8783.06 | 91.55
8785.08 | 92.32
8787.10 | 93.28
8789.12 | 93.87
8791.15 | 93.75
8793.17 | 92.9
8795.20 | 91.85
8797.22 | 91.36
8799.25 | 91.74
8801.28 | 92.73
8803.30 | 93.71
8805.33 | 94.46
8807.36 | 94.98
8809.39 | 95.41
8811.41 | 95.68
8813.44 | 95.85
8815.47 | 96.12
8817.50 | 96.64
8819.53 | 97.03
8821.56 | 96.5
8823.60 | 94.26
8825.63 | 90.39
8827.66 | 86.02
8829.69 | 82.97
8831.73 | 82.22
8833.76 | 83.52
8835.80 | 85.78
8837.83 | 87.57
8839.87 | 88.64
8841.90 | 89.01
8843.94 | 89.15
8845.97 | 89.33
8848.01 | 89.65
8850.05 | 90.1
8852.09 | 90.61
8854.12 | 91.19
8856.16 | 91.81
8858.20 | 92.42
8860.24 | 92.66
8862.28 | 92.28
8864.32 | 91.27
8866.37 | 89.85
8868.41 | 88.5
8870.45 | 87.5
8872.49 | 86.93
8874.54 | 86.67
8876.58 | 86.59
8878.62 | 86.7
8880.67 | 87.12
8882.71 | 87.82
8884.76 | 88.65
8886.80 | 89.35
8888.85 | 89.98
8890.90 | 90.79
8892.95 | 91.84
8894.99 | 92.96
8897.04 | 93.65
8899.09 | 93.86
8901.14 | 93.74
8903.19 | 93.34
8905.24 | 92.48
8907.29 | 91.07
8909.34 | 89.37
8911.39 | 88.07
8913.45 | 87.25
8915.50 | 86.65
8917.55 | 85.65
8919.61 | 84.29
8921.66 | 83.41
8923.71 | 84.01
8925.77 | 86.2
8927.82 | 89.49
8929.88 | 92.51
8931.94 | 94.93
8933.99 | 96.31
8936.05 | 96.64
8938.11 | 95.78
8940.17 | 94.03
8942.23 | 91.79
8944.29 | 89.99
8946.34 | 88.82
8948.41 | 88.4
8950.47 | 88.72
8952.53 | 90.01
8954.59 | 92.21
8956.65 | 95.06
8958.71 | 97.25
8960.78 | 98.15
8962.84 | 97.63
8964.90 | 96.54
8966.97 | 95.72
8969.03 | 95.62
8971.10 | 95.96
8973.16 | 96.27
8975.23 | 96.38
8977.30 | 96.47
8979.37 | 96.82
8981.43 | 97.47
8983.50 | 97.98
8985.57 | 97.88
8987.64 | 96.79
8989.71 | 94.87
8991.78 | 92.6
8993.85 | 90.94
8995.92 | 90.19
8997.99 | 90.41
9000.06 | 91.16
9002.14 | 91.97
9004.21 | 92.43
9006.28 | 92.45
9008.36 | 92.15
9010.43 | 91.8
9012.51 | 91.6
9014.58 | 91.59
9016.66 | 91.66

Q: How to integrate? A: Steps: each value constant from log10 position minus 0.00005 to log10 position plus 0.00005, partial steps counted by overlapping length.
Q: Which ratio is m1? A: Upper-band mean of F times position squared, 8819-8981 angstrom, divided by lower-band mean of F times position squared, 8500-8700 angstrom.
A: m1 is 1.05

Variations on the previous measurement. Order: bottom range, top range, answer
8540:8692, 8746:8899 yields 1.05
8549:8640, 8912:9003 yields 1.10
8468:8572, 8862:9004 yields 1.05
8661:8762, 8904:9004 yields 1.06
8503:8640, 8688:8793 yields 1.04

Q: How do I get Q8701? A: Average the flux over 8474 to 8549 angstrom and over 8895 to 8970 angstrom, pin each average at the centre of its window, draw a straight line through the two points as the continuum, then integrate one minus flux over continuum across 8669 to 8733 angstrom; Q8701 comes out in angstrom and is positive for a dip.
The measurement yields 1.99 angstrom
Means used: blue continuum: 96.2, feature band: 91.2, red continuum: 91.6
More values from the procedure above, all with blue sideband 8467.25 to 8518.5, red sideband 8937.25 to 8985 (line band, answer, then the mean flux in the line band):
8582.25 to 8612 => 1.9 angstrom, 91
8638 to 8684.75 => 2.5 angstrom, 91.6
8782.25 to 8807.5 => 0.8 angstrom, 92.9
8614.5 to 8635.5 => 1.8 angstrom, 88.8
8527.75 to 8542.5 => 0.9 angstrom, 92.1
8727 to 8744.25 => 1.1 angstrom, 90.1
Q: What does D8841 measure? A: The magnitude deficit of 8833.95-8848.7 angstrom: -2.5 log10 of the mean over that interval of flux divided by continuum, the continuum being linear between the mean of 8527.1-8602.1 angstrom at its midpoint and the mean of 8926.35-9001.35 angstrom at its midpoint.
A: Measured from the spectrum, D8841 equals 0.07 mag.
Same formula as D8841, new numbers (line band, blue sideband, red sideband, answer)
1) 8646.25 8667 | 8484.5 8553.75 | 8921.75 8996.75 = 0.019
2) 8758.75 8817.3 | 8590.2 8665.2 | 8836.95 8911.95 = -0.046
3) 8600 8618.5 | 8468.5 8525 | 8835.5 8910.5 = 0.114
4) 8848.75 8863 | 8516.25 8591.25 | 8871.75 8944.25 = -0.011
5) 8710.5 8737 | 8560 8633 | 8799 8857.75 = 0.021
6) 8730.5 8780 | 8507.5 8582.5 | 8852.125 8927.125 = -0.019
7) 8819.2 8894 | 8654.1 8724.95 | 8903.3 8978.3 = 0.034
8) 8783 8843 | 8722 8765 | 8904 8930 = -0.021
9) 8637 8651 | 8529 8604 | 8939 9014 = 0.057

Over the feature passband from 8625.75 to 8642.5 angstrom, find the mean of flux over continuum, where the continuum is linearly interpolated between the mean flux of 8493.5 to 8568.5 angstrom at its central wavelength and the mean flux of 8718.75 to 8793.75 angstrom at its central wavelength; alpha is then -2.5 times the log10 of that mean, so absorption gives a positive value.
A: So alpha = 0.08 mag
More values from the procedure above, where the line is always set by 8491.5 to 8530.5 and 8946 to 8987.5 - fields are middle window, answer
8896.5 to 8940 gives 0.06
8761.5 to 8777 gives 0.01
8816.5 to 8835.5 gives 0.07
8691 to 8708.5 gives 0.04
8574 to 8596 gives 0.01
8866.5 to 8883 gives 0.10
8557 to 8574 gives 0.02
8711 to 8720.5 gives 0.06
